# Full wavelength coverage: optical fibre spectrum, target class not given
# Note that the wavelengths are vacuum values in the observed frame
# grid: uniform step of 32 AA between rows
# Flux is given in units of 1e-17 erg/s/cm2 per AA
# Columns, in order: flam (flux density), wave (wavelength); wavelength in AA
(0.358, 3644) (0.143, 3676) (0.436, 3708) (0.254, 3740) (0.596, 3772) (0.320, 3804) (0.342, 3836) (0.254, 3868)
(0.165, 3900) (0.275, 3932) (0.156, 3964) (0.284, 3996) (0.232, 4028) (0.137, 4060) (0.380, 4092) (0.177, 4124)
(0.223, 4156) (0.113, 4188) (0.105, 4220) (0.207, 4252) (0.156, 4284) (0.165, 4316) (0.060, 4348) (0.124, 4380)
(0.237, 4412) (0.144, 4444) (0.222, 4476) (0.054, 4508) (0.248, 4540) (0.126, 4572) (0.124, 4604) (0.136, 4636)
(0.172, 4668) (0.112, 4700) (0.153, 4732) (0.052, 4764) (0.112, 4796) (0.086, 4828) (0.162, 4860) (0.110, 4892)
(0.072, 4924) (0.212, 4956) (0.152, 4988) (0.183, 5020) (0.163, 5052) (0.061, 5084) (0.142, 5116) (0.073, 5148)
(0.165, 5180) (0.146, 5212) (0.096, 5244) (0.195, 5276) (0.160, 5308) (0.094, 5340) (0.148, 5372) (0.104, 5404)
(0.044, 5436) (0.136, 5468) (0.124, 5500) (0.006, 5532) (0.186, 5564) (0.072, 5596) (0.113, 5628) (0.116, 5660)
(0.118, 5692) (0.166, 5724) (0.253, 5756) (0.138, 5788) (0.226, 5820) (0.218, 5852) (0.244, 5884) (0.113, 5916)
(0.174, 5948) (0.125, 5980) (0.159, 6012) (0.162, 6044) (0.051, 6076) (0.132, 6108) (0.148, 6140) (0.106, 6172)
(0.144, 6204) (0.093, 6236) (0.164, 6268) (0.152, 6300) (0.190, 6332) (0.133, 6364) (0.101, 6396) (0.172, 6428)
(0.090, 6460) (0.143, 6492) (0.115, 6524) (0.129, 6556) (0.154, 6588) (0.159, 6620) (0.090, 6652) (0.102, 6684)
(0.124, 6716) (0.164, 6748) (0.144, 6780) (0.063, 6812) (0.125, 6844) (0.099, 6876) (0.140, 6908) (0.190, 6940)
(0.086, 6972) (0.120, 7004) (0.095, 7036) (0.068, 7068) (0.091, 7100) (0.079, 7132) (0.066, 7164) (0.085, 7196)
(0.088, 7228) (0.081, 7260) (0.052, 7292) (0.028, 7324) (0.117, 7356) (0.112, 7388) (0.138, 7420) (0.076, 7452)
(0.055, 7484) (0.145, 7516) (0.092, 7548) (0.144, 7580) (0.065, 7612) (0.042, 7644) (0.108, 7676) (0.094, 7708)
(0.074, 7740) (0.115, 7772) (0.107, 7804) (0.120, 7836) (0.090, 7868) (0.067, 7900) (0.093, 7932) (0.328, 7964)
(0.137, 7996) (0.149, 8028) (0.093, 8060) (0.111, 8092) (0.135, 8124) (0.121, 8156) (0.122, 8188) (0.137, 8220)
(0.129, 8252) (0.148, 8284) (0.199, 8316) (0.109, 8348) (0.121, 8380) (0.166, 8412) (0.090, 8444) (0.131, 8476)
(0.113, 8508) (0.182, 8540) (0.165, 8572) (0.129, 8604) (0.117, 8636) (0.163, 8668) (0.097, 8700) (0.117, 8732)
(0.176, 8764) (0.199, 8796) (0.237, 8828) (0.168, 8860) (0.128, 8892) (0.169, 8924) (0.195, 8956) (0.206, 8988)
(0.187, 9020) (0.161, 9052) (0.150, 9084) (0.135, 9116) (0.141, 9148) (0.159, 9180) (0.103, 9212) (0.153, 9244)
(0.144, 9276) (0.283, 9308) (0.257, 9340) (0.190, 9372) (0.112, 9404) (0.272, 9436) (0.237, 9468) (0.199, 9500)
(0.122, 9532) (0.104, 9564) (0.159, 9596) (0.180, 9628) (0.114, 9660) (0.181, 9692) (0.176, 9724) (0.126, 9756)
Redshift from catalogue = 1.135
